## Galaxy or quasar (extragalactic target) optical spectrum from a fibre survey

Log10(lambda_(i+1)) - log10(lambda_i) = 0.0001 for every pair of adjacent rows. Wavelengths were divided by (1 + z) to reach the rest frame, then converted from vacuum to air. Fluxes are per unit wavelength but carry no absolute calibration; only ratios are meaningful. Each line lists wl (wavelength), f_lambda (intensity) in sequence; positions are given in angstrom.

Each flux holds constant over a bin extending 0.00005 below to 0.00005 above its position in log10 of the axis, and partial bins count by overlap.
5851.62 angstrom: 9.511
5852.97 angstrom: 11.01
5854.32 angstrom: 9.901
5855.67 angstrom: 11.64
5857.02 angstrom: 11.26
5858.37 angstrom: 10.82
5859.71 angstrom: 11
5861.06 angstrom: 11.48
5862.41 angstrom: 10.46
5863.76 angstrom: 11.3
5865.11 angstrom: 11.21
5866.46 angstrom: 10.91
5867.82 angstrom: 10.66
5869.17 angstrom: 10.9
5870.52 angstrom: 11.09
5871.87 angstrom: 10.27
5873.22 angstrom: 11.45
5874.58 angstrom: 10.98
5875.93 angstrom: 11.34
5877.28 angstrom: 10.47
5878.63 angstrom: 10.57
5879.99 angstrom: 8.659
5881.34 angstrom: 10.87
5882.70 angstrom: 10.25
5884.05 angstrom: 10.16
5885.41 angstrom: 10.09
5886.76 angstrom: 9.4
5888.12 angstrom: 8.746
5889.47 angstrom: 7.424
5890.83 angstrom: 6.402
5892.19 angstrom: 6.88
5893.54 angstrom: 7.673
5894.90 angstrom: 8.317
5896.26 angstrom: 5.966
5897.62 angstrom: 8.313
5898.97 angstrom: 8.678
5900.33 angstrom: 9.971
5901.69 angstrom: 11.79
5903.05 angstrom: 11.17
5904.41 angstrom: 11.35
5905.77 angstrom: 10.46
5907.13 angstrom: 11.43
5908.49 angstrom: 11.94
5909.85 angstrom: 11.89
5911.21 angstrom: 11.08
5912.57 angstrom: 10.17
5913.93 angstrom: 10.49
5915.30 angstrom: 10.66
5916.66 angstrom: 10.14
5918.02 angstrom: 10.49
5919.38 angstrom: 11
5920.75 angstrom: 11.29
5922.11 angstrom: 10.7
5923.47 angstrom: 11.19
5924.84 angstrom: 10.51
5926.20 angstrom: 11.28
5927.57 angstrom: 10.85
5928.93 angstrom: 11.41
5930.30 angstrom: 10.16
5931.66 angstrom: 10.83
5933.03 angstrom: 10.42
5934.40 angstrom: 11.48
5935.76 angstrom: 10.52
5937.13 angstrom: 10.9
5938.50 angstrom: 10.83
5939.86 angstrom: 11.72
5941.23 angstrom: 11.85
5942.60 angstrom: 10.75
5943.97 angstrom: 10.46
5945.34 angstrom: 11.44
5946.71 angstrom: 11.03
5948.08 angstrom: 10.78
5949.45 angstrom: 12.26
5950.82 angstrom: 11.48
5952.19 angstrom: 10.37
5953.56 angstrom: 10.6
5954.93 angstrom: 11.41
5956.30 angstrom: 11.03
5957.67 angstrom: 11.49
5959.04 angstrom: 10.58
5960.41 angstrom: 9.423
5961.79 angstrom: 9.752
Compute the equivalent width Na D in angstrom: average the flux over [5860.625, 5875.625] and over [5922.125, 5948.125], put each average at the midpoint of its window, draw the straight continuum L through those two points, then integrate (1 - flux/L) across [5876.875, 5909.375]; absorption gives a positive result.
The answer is 4.45 angstrom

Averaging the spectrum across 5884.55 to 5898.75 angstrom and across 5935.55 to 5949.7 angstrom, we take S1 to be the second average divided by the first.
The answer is 1.39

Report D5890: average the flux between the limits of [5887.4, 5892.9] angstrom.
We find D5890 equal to 7.38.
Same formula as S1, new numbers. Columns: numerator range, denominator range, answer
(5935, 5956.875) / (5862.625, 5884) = 1.04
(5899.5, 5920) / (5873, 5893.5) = 1.15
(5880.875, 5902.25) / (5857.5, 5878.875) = 0.80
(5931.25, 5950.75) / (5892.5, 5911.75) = 1.12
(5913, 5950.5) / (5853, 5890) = 1.04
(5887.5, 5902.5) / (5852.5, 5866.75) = 0.75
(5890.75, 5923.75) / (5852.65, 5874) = 0.92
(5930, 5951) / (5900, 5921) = 1.01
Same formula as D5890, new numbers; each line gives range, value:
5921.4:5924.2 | 10.9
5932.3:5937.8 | 10.8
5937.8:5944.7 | 11.1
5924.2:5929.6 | 11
